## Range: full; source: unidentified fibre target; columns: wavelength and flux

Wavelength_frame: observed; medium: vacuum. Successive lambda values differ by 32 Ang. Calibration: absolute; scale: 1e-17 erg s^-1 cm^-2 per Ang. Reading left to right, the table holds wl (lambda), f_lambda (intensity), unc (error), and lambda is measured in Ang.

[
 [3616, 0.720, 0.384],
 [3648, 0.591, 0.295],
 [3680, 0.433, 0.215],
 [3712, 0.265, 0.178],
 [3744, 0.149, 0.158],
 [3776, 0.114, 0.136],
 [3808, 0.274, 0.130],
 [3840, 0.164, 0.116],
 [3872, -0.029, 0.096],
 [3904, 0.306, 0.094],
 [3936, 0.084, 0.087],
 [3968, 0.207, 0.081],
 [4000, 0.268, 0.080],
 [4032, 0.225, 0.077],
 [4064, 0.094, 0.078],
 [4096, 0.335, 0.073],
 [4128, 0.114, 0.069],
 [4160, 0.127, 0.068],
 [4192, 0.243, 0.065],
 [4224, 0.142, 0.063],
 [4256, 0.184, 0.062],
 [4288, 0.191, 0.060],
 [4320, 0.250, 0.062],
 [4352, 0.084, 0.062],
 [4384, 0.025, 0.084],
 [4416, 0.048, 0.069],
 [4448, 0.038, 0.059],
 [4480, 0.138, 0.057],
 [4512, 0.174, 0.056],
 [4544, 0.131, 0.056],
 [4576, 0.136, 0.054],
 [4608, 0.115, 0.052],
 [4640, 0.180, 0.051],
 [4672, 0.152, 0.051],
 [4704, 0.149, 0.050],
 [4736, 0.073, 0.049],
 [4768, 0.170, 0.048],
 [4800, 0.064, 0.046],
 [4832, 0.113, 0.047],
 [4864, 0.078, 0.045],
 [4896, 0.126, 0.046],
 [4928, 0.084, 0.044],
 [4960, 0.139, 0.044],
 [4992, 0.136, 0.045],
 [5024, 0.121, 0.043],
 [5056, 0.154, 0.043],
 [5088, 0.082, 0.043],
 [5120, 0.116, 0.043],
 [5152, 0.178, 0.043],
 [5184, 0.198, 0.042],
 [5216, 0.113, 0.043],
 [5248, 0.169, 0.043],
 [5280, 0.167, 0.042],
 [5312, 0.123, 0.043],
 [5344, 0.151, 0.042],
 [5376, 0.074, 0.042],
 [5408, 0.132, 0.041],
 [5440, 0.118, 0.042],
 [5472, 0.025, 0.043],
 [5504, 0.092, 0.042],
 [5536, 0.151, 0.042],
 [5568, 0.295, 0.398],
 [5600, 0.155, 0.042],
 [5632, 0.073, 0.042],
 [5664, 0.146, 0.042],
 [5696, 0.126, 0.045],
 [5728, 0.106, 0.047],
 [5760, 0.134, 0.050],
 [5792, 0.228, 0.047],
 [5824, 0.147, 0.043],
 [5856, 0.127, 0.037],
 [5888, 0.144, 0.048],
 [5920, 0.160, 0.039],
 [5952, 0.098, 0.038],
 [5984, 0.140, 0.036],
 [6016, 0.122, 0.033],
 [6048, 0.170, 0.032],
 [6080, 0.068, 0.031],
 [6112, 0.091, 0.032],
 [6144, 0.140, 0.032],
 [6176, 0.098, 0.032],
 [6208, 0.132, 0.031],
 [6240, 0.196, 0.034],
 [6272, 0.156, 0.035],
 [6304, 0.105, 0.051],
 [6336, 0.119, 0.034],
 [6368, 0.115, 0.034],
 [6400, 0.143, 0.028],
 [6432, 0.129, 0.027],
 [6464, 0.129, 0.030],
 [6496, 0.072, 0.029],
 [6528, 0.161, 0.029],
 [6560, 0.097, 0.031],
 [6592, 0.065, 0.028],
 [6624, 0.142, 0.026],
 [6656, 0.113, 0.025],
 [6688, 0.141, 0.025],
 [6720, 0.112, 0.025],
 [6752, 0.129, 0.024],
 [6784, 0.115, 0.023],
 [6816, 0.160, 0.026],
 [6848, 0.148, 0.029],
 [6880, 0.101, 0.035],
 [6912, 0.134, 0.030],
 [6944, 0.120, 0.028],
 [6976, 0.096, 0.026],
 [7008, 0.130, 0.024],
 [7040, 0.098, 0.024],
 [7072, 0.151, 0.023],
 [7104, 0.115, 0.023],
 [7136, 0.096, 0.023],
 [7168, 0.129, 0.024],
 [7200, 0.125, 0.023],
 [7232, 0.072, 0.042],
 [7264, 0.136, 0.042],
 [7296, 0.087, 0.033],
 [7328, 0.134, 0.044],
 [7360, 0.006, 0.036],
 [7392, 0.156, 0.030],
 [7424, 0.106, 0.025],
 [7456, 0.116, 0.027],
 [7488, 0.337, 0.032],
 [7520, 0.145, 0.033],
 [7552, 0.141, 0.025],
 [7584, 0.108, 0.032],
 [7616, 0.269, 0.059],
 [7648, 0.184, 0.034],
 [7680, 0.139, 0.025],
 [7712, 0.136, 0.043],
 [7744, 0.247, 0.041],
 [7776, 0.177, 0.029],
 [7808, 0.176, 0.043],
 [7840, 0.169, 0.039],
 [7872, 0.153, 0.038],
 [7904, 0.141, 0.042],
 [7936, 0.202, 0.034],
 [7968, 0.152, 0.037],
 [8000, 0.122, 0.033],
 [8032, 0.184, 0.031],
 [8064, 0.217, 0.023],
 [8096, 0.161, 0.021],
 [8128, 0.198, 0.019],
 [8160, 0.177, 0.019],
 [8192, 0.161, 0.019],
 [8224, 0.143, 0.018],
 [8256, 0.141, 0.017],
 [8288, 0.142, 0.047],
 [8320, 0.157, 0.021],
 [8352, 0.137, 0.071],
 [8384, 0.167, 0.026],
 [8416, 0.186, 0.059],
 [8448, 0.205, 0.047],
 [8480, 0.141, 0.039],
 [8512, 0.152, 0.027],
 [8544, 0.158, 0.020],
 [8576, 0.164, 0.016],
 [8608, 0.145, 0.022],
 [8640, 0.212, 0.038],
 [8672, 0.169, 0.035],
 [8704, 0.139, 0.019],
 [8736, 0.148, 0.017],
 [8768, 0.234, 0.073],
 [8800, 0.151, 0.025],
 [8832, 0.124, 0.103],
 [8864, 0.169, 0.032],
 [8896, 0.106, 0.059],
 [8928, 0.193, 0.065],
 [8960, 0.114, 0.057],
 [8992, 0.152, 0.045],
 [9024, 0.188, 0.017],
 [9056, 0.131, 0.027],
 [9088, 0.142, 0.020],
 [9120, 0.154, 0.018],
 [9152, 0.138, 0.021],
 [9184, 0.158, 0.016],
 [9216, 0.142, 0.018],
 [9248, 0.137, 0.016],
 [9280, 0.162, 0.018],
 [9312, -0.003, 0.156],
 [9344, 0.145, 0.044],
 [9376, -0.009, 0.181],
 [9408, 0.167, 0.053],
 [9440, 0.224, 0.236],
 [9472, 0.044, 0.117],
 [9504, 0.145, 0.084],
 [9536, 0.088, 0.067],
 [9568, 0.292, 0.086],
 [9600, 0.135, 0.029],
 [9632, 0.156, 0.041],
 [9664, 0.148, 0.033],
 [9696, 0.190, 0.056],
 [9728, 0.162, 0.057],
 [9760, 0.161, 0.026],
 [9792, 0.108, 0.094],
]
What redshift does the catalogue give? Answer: 1.01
